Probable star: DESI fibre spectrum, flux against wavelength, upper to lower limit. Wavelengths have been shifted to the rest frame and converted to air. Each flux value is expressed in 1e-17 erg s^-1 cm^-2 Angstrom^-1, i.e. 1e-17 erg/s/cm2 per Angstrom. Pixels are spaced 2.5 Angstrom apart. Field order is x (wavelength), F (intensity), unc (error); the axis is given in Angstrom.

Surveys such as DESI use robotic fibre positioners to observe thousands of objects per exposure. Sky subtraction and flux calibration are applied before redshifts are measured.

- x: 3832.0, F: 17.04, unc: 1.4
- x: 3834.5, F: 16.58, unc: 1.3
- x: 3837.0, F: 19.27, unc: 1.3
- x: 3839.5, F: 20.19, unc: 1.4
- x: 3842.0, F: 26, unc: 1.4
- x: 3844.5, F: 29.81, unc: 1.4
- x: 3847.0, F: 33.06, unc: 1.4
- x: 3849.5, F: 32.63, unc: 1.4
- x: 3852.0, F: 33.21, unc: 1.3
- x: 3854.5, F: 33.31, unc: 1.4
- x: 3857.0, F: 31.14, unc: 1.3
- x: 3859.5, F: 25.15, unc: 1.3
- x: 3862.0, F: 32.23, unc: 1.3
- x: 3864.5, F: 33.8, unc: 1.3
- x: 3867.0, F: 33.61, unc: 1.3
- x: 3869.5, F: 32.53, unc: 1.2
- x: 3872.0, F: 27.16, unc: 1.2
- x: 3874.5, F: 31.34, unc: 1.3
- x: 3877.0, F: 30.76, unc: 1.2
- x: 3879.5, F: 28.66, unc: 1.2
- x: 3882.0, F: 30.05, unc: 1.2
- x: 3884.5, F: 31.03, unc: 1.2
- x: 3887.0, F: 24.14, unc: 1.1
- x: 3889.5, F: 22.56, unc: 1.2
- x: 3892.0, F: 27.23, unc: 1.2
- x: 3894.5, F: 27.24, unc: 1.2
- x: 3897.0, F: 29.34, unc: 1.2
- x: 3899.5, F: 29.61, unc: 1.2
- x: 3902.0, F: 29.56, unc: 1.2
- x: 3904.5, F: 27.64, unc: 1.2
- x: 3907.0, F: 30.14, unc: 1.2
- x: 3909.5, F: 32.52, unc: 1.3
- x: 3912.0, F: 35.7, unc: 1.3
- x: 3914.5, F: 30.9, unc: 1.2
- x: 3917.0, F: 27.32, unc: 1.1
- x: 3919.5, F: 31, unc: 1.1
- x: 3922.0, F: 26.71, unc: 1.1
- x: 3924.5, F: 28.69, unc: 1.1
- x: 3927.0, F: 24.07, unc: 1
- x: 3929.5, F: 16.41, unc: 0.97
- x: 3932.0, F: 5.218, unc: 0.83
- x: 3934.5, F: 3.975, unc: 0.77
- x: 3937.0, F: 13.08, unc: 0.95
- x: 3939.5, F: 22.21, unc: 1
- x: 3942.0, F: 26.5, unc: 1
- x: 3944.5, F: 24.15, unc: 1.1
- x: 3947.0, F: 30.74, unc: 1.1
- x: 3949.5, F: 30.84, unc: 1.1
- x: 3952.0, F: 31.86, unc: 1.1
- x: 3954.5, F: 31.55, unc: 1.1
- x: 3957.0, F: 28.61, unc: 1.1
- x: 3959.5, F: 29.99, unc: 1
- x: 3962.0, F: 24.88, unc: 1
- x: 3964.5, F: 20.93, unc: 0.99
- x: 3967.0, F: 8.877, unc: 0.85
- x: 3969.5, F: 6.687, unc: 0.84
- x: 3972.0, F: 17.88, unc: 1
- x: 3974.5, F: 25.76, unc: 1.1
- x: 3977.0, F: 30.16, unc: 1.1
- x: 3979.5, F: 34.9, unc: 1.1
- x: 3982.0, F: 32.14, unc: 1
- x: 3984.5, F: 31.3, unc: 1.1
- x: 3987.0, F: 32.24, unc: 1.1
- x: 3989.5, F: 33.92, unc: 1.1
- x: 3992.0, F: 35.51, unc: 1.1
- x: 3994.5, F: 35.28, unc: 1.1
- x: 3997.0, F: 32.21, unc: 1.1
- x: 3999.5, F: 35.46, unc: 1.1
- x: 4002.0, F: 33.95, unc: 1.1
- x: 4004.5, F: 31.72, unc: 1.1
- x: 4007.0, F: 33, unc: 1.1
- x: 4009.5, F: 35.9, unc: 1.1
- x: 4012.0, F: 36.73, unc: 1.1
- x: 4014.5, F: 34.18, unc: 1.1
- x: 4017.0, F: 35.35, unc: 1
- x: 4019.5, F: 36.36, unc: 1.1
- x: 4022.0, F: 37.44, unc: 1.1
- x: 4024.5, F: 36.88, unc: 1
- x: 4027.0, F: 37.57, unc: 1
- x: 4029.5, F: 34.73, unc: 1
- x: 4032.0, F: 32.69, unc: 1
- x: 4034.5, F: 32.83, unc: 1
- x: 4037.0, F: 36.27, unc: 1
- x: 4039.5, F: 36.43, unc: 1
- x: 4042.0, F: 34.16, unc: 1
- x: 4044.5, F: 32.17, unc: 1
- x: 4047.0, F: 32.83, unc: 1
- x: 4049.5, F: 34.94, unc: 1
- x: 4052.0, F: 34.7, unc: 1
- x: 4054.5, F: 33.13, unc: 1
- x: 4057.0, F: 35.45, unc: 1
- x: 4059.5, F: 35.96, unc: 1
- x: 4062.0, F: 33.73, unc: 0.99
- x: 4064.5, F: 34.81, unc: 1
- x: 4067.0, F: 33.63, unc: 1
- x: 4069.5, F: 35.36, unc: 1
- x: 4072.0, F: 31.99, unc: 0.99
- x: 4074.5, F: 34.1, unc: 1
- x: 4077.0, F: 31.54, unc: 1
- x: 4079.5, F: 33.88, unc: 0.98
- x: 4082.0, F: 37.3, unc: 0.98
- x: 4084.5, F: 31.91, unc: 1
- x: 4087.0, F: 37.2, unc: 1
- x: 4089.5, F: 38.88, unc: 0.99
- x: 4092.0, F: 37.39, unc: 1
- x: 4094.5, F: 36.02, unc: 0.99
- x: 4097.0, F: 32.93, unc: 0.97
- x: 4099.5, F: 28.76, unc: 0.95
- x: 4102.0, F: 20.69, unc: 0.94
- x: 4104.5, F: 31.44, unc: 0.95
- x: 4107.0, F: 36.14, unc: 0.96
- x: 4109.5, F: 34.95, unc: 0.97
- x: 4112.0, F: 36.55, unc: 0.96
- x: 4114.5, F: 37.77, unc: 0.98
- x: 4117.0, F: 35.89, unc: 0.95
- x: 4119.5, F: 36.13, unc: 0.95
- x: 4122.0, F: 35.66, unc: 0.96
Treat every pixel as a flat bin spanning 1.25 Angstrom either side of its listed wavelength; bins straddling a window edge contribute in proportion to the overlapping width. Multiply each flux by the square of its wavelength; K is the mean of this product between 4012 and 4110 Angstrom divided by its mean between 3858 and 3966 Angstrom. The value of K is 1.4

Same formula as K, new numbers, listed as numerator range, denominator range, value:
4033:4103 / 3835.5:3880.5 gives 1.27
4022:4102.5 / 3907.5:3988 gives 1.45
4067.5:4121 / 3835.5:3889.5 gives 1.31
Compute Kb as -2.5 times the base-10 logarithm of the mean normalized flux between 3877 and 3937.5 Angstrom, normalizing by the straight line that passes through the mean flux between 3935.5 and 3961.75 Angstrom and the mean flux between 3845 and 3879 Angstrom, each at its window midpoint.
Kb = 0.130 mag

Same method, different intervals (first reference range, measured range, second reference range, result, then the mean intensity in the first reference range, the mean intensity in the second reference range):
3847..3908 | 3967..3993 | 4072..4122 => 0.179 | 29.8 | 34.2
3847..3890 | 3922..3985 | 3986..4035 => 0.383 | 30.4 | 34.7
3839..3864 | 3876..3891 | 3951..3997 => 0.061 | 30.1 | 27.5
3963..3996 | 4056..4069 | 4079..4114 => -0.096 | 26.6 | 33.9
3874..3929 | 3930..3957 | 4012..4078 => 0.349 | 28.7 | 34.6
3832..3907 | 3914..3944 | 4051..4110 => 0.374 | 28.4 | 33.8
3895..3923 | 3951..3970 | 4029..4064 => 0.322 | 30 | 34.3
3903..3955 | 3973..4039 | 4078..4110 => -0.167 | 25.2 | 33.6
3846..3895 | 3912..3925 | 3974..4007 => 0.056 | 30.1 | 32.8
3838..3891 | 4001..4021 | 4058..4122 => -0.067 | 29.6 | 34.2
